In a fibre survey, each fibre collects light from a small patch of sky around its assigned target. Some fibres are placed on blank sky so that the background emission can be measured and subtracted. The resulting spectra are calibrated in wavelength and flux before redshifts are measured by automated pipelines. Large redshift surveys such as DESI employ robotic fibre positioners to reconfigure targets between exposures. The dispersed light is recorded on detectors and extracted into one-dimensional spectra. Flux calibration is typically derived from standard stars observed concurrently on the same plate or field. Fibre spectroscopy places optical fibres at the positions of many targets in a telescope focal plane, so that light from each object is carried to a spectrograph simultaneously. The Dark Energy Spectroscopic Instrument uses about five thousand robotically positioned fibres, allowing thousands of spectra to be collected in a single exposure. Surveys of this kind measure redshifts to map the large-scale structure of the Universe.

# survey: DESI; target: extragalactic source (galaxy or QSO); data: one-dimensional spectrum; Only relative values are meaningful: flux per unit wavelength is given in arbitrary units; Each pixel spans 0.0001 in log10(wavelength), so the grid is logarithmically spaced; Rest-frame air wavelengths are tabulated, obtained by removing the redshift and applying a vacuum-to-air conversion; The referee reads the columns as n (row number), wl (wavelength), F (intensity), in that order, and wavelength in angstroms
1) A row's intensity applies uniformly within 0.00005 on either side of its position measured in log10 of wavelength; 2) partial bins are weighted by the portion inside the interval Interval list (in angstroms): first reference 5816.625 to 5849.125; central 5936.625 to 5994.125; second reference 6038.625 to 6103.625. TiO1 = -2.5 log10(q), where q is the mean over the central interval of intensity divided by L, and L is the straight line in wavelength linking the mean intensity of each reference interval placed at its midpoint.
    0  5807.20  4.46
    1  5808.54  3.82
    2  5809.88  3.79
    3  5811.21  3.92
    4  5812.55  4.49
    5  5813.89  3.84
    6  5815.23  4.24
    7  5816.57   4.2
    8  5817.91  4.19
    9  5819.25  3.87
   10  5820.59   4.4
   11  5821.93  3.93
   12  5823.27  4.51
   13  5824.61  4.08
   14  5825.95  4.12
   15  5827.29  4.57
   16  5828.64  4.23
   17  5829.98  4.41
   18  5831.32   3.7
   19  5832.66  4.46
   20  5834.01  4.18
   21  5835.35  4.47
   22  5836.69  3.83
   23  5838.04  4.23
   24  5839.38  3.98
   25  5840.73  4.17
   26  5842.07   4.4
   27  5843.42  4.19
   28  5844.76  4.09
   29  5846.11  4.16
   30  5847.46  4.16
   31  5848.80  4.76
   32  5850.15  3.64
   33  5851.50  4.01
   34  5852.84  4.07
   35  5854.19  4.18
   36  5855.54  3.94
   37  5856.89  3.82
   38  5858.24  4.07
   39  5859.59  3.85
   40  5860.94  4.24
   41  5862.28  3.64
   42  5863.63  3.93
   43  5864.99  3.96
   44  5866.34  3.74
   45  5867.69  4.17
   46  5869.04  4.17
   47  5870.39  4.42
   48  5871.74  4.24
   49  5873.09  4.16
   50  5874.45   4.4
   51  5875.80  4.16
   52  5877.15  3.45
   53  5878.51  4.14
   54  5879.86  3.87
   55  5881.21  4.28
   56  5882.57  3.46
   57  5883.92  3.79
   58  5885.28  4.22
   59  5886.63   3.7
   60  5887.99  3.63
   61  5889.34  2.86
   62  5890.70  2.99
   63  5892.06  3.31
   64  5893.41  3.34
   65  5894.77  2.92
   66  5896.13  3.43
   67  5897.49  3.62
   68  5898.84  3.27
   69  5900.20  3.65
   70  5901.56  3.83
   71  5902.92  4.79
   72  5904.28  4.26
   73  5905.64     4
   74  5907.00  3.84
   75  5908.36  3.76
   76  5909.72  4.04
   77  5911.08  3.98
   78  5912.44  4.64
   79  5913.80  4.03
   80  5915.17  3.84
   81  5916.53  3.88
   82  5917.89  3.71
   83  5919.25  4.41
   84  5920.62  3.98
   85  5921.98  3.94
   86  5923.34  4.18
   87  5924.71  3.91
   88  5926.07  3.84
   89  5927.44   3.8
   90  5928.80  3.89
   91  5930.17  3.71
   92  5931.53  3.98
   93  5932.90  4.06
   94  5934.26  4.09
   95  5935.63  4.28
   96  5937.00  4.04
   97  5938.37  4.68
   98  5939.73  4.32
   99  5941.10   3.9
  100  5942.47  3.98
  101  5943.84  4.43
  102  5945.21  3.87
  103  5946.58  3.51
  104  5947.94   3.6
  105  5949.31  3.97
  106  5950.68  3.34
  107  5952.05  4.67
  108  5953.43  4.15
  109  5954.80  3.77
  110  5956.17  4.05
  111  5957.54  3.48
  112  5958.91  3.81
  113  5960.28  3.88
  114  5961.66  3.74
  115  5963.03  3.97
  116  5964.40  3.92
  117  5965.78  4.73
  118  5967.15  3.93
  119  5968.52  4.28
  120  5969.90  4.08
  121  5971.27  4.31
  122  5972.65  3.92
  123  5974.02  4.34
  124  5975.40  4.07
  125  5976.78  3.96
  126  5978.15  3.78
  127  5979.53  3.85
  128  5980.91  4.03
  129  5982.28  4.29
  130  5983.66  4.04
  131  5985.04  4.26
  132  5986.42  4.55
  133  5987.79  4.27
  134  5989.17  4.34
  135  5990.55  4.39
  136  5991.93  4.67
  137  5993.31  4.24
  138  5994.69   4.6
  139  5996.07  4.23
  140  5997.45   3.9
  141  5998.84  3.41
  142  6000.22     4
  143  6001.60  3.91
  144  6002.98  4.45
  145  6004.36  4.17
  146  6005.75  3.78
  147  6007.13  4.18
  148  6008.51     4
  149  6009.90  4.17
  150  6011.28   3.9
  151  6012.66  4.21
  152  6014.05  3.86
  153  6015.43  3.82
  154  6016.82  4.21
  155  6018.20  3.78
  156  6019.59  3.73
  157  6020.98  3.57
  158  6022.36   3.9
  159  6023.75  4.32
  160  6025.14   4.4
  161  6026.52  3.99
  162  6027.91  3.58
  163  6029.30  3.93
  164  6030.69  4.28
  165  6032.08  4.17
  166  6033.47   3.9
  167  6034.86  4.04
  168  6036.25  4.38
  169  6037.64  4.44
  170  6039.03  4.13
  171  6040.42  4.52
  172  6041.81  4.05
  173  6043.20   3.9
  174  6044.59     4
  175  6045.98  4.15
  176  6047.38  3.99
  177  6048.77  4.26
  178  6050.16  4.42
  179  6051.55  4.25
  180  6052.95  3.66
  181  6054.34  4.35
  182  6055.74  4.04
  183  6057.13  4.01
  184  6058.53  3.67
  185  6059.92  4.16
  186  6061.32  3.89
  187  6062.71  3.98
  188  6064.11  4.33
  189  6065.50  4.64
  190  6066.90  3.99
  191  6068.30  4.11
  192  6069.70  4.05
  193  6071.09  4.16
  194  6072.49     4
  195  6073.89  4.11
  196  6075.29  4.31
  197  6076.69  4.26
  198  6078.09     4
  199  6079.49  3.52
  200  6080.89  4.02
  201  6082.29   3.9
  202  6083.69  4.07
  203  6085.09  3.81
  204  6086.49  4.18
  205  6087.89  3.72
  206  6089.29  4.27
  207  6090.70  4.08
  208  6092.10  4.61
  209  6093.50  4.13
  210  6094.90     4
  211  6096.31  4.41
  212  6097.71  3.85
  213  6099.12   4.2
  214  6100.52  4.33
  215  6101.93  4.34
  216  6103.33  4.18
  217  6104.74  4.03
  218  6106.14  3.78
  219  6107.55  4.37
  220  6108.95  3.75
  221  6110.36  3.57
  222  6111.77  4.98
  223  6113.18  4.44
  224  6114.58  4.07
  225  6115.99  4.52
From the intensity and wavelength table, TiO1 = 0.02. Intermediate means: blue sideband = 4.21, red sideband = 4.11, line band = 4.08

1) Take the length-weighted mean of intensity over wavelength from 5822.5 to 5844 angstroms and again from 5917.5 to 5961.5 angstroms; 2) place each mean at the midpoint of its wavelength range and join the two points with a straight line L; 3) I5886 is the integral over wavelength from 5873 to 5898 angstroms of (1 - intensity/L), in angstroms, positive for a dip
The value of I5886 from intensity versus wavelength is 2.69 angstroms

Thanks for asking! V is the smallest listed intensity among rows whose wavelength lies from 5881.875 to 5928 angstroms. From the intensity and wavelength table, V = 2.86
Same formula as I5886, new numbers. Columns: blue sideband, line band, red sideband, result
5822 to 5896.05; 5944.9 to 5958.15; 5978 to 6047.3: 0.7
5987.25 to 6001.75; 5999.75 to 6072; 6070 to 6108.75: 1.3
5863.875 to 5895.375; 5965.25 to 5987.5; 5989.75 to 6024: -0.9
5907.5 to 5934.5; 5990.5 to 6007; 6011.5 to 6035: -0.7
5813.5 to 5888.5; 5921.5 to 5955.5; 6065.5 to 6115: 0.8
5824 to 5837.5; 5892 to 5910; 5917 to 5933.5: 1.3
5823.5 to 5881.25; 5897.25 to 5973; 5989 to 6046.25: 1.9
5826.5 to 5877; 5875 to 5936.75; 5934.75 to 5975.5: 3.5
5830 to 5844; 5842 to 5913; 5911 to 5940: 3.6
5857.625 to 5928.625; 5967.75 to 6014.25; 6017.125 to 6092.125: -1.6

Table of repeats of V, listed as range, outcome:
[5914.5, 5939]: 3.71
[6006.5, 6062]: 3.57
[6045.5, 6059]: 3.66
